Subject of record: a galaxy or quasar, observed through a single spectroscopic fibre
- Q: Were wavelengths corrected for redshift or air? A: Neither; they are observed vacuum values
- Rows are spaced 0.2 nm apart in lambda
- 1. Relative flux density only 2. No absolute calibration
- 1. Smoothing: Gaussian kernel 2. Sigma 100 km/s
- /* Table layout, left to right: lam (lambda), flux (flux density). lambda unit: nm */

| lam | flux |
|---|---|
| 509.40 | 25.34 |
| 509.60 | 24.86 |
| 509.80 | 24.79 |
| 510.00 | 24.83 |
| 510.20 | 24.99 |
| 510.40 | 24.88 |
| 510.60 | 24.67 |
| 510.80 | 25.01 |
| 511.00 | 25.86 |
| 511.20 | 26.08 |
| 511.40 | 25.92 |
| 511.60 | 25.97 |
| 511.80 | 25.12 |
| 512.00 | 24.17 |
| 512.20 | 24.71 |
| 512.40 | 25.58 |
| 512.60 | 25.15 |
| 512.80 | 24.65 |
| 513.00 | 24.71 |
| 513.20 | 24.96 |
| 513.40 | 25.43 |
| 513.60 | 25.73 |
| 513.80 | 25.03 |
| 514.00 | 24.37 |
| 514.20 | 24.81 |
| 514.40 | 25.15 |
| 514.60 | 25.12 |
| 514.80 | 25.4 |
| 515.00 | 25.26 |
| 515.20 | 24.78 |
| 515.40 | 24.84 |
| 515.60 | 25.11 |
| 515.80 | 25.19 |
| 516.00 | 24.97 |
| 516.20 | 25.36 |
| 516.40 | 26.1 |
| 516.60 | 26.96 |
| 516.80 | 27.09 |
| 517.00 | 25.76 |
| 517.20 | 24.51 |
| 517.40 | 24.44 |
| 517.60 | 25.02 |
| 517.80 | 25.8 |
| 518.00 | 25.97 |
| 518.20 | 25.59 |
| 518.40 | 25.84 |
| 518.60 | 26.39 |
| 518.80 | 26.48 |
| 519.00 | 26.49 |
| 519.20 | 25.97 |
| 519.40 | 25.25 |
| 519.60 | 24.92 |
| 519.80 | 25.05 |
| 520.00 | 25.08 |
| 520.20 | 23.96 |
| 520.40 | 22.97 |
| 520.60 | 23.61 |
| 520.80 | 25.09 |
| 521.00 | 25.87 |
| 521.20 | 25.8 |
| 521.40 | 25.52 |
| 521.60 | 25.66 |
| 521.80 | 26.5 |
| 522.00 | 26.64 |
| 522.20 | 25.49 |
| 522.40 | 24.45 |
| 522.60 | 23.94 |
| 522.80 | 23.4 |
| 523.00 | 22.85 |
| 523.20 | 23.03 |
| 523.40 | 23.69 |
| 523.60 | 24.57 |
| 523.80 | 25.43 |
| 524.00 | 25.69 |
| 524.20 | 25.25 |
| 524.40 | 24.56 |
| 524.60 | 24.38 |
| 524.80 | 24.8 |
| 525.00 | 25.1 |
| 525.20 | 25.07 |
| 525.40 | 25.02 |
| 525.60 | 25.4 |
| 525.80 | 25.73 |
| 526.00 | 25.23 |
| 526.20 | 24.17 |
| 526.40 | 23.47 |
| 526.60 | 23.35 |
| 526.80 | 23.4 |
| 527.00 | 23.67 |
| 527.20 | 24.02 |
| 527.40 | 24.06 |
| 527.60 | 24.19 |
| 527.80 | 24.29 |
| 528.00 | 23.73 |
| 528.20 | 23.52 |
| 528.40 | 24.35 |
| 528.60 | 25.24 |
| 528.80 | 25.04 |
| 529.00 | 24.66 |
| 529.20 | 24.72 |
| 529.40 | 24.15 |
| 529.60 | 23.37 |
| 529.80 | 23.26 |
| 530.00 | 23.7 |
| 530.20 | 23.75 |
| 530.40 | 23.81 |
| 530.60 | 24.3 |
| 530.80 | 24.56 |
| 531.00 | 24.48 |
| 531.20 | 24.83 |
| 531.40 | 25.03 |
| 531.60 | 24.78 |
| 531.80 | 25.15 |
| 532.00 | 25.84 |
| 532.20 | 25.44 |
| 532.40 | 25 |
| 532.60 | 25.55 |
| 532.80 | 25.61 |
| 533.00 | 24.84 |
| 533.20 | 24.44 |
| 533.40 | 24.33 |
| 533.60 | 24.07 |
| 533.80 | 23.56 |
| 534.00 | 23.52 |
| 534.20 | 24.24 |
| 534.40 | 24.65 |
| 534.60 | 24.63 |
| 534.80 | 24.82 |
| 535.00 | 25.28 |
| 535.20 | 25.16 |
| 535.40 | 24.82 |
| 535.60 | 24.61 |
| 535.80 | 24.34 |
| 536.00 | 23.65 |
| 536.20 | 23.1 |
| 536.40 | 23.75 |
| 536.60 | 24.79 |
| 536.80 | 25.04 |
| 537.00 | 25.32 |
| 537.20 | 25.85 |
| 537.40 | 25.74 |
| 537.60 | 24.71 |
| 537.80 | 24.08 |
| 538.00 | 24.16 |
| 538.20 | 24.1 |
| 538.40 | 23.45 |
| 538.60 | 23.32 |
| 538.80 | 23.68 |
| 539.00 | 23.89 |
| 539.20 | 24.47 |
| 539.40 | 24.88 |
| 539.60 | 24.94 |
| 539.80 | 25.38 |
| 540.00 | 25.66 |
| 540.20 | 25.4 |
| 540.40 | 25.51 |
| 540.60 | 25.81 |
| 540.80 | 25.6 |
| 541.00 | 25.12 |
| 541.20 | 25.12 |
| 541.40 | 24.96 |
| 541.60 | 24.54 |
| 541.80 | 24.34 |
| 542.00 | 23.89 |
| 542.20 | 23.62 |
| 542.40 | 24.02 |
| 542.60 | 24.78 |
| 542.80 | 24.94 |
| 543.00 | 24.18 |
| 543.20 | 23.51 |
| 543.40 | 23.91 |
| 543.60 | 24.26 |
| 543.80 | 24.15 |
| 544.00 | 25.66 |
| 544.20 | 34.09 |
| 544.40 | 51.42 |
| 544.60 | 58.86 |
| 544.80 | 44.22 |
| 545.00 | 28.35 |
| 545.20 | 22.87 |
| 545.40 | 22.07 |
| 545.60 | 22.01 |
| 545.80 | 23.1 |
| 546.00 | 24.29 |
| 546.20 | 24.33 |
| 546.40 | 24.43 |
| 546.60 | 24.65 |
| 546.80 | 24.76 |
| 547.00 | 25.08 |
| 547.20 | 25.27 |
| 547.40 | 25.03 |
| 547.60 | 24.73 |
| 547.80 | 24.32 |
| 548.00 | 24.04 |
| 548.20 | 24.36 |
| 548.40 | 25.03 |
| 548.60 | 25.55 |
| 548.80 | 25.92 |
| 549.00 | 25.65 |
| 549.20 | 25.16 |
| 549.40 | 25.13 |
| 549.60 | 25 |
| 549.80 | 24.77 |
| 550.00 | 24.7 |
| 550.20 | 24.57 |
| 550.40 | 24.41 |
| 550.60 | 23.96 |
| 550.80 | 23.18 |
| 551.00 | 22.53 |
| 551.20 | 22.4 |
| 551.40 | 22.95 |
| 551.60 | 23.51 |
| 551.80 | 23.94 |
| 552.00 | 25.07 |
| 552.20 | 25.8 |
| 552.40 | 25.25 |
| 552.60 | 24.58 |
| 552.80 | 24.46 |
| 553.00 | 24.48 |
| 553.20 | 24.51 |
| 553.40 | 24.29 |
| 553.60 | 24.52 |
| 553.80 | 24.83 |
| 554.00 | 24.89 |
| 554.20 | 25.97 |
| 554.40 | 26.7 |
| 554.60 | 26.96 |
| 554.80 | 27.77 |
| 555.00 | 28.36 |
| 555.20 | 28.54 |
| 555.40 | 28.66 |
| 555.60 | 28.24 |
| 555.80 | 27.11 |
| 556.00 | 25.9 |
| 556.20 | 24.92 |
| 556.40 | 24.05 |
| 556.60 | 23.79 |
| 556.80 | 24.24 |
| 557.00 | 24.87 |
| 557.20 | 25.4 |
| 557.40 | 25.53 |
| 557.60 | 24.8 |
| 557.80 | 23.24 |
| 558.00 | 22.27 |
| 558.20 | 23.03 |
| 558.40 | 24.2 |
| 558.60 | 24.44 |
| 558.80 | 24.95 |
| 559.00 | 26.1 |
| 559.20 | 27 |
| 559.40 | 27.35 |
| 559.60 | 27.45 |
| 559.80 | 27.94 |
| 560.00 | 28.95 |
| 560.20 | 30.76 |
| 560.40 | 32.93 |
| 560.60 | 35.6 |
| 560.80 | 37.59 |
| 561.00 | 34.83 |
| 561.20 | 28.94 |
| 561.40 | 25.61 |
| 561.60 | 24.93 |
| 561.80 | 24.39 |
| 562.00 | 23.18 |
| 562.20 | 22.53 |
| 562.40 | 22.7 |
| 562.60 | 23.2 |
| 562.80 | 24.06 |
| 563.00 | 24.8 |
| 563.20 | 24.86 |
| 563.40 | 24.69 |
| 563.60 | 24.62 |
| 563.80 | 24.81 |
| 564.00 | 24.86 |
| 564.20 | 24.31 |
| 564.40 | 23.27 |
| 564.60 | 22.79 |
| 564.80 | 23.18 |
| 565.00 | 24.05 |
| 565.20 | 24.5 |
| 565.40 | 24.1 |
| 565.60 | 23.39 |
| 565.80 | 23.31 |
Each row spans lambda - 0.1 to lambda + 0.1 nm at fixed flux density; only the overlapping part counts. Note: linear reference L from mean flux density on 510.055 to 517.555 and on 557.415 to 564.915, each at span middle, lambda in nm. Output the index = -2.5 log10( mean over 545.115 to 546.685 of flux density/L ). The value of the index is 0.10 mag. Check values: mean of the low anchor 25.2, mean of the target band 23.5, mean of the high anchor 26.1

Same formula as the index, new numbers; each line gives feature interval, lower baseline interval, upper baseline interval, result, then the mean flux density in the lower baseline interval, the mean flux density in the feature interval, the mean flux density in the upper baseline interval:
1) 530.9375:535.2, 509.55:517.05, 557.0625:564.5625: 0.037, 25.2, 24.8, 26.2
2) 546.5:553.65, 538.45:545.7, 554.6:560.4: 0.087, 27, 24.5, 26.2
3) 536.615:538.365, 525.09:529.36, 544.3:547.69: 0.091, 24.4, 24.8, 29.2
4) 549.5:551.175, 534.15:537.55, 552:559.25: 0.050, 24.7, 24.1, 25.4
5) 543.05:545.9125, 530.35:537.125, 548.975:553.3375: -0.239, 24.6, 30.5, 24.3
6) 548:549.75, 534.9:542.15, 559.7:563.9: 0.028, 24.7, 25.1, 27.2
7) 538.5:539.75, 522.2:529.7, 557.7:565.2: 0.033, 24.4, 24.2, 26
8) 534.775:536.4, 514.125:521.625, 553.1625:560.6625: 0.059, 25.3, 24.4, 26.3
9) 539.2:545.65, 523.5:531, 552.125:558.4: -0.103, 24.4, 27.4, 25.4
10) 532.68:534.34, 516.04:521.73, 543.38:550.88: 0.081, 25.4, 24.3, 27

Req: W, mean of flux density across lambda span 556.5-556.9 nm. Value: 24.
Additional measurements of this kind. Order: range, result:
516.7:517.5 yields 25.4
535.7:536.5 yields 23.7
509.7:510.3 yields 24.9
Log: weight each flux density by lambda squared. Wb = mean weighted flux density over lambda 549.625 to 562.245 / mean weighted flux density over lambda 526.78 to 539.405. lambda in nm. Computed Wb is 1.16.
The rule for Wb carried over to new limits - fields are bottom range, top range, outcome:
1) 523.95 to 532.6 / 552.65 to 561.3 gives 1.21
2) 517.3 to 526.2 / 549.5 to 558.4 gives 1.12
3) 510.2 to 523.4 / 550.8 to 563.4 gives 1.20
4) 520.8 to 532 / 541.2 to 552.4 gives 1.14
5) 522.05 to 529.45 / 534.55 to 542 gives 1.06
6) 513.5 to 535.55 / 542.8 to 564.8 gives 1.17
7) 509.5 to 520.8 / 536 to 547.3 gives 1.14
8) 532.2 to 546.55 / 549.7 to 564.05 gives 1.06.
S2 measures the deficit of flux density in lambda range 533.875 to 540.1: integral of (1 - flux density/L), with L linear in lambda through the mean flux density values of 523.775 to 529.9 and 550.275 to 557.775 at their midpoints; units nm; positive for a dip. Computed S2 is 0.05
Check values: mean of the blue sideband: 24.5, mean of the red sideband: 25.2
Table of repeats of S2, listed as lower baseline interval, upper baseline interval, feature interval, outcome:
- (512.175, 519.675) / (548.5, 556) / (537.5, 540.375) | 0.10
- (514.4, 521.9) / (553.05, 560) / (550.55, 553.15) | 0.17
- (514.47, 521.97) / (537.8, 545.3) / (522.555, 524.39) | 0.11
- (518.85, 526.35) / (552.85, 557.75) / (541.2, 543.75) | 0.12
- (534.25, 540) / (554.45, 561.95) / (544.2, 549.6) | -0.44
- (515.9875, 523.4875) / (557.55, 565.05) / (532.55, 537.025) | 0.18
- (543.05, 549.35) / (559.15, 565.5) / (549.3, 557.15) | 0.53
